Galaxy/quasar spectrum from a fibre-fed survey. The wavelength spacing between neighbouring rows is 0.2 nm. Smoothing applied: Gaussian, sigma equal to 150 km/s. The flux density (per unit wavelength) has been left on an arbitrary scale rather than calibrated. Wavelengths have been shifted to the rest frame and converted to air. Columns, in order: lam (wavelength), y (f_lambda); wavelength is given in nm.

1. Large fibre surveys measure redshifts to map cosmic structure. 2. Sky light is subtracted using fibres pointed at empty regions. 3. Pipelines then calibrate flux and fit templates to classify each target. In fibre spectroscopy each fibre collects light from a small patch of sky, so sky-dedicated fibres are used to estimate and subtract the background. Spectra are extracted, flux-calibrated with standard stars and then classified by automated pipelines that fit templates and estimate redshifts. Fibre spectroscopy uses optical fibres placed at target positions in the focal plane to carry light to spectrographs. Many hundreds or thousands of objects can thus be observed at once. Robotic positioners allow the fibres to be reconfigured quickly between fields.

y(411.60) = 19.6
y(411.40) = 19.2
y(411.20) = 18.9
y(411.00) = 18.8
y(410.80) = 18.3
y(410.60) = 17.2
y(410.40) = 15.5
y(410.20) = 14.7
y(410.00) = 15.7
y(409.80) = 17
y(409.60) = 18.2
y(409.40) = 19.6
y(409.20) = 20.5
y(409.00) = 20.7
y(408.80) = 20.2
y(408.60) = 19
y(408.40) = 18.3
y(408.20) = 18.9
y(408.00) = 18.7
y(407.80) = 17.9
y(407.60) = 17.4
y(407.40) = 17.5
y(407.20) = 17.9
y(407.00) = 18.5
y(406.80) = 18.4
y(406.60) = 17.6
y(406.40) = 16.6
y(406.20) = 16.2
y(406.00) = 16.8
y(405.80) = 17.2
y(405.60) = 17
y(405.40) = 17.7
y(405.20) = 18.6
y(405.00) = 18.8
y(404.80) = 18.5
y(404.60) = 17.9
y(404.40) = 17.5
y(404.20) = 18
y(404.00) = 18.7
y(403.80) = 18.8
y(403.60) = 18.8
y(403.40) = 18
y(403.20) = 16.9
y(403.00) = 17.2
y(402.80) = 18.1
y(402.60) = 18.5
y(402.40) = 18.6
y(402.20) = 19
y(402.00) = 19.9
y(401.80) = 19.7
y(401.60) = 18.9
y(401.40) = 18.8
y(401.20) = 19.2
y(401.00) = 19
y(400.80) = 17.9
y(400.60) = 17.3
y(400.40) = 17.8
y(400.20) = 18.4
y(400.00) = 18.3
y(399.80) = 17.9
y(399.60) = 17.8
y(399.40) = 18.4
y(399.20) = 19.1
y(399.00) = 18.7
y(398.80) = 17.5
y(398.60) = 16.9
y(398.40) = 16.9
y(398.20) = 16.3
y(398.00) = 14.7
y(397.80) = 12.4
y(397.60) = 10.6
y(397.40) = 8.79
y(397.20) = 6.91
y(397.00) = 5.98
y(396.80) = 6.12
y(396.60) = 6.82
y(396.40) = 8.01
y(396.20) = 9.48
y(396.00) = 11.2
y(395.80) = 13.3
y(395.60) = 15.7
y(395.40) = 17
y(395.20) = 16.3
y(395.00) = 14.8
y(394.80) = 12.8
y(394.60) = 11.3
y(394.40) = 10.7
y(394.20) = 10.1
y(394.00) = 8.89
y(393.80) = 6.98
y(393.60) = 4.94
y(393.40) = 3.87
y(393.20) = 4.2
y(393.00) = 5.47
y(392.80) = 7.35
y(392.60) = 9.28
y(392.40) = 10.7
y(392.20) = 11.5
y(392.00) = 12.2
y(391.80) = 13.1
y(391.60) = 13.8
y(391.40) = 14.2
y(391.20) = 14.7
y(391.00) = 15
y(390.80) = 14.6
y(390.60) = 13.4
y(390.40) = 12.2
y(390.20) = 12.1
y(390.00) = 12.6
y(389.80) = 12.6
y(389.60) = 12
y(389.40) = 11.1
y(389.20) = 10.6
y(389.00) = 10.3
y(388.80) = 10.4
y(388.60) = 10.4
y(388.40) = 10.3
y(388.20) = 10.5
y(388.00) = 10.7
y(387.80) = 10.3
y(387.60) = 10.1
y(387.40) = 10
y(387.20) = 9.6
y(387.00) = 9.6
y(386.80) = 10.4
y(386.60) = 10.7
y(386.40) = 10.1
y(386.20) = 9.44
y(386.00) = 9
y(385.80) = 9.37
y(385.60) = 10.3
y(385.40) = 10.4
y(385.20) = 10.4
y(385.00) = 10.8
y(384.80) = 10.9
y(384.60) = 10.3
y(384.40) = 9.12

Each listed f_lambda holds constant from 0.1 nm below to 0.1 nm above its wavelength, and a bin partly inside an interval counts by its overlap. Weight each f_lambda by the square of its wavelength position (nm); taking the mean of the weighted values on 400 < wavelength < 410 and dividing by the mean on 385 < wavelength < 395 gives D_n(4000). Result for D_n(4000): 1.87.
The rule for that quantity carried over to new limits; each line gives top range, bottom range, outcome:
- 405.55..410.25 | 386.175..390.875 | 1.80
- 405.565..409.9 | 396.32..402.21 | 1.23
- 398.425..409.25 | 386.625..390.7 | 1.80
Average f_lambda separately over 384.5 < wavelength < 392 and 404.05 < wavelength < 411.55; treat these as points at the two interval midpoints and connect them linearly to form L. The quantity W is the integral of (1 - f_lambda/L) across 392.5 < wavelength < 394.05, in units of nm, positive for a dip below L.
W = 0.80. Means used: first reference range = 11.3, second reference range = 18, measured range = 6.29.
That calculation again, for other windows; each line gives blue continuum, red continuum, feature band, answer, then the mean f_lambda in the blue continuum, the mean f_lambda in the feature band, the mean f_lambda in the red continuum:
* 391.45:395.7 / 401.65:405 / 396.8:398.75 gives 0.290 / 10.6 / 12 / 18.4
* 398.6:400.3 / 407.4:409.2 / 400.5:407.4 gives 0.156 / 18.2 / 18.1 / 18.9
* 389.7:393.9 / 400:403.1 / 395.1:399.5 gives 0.620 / 10.7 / 13.1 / 18.5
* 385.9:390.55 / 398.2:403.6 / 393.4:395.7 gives 0.496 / 10.7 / 11.4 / 18.2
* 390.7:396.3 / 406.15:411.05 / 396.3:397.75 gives 0.570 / 11.2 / 7.77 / 18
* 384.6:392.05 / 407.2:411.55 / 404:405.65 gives -0.135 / 11.3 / 18.1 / 18.2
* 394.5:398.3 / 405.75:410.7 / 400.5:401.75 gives -0.402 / 11.5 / 18.6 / 17.9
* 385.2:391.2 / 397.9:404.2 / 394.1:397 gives 0.679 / 11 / 11.5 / 18.1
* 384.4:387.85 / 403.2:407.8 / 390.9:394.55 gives 0.794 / 10.1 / 9.85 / 17.8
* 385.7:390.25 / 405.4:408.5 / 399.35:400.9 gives -0.295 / 10.5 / 18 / 17.7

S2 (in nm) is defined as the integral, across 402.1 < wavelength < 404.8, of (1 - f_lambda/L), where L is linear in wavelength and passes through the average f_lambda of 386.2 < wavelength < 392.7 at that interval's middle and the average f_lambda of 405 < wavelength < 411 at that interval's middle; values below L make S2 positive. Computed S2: -0.31 nm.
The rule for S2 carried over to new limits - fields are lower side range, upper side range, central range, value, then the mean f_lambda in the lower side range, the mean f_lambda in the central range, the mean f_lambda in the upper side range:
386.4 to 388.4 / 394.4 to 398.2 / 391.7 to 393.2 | 0.18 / 10.2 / 9.56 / 11.4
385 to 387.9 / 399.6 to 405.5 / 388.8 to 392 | -0.17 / 10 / 12.7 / 18.4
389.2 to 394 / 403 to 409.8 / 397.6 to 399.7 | -0.33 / 10.7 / 16.6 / 18.2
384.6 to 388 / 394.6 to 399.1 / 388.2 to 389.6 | 0.01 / 10.1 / 10.6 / 12.6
